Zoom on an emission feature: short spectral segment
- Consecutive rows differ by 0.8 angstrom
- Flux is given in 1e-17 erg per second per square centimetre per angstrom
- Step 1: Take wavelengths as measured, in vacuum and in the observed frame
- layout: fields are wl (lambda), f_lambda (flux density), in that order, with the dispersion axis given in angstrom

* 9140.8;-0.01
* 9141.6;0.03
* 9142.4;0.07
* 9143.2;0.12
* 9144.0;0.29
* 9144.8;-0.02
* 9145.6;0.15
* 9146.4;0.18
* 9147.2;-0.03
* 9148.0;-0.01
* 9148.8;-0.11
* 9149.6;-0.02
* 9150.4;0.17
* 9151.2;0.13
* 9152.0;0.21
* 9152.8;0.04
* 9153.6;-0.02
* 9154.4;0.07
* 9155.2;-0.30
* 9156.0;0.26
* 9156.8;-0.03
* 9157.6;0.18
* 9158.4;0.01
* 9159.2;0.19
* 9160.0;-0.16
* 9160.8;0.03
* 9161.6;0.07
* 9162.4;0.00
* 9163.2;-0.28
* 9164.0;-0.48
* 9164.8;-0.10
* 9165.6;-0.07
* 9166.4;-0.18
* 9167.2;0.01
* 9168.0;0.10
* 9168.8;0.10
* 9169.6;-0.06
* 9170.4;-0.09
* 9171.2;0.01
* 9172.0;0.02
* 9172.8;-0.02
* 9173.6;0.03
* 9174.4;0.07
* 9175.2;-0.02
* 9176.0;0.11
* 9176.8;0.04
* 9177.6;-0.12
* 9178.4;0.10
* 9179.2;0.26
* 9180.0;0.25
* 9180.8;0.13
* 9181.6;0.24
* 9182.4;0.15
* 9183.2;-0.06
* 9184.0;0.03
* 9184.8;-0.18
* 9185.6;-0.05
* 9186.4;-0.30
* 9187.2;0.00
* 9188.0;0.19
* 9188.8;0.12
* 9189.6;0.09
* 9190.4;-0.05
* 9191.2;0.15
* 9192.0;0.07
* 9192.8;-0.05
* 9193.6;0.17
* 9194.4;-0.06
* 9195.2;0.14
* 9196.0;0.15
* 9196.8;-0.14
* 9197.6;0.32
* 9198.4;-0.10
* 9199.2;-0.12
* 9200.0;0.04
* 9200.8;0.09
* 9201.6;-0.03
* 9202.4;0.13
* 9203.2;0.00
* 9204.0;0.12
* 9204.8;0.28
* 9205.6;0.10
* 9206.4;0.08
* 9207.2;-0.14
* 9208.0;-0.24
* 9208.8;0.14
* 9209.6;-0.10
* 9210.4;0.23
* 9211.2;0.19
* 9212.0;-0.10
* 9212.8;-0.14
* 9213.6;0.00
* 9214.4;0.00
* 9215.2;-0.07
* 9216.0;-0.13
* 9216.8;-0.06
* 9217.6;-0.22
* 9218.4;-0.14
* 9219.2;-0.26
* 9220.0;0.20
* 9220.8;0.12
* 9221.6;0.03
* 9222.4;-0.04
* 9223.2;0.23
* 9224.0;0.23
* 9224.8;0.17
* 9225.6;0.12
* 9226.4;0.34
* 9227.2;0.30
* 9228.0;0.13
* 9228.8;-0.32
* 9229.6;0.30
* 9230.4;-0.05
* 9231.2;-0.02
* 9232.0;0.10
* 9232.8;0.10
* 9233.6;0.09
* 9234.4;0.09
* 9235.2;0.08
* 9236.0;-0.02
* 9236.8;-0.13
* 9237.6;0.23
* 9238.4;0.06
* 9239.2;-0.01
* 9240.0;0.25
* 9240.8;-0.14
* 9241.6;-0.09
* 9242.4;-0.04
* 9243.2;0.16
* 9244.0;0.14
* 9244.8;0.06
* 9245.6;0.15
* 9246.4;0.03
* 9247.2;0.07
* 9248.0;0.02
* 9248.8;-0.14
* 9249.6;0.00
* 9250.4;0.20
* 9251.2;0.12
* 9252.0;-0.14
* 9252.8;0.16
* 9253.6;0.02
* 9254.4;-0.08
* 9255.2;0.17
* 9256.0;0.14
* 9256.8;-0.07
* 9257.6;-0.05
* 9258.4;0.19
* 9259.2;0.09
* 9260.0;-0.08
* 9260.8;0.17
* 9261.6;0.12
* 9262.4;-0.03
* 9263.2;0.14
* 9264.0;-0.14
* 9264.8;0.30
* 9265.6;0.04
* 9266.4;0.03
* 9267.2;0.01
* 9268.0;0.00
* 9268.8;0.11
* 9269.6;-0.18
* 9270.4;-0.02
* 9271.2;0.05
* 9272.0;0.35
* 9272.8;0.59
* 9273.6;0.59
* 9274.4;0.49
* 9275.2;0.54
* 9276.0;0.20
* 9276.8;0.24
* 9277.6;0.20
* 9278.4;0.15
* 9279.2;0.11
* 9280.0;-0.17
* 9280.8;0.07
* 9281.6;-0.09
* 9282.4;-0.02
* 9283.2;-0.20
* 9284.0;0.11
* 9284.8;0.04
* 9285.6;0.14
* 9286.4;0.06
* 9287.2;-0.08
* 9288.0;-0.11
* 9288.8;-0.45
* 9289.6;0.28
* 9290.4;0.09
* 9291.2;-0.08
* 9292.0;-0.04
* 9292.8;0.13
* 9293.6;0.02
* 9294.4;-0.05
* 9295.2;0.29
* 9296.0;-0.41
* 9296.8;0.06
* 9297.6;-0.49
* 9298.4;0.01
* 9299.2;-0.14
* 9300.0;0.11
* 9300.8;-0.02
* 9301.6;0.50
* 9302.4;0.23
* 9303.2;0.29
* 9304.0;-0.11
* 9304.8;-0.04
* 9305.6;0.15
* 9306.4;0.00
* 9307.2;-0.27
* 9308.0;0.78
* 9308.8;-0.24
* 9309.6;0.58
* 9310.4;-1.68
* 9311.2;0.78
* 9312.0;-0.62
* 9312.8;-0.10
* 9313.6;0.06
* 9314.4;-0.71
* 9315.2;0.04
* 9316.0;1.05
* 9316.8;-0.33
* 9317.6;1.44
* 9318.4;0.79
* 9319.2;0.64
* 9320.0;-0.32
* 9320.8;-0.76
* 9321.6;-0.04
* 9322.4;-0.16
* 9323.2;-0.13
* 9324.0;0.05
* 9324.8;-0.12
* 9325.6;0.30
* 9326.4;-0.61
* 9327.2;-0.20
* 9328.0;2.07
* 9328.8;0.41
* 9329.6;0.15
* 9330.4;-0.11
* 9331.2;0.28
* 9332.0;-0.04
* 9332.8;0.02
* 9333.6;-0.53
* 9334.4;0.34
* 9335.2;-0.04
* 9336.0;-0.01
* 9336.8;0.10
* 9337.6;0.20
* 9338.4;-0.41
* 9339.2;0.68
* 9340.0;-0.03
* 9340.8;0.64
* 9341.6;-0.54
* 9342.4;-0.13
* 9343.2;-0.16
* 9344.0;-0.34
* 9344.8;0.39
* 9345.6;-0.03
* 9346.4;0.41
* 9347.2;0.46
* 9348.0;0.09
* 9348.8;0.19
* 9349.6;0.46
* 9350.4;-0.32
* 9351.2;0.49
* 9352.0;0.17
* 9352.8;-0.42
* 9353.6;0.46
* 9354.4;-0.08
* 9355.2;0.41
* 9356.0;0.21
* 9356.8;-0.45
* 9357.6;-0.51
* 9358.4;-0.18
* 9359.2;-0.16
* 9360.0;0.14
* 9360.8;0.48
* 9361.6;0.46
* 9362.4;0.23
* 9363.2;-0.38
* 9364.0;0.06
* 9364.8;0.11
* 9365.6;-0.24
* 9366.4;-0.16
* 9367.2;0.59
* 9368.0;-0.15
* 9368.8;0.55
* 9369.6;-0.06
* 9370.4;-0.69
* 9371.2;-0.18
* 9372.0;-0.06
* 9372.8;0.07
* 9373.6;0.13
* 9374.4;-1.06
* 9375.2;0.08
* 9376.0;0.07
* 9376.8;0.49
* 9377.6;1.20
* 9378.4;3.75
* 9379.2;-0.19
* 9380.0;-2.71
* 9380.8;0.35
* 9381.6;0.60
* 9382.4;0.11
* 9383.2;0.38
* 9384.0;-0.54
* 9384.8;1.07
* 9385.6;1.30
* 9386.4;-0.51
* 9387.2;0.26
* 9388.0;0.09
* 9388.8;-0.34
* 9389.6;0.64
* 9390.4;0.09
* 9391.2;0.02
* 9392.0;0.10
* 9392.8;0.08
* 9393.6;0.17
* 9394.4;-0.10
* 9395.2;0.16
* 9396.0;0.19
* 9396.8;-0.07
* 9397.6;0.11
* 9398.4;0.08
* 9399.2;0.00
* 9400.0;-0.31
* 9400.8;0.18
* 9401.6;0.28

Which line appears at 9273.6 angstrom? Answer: H-gamma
